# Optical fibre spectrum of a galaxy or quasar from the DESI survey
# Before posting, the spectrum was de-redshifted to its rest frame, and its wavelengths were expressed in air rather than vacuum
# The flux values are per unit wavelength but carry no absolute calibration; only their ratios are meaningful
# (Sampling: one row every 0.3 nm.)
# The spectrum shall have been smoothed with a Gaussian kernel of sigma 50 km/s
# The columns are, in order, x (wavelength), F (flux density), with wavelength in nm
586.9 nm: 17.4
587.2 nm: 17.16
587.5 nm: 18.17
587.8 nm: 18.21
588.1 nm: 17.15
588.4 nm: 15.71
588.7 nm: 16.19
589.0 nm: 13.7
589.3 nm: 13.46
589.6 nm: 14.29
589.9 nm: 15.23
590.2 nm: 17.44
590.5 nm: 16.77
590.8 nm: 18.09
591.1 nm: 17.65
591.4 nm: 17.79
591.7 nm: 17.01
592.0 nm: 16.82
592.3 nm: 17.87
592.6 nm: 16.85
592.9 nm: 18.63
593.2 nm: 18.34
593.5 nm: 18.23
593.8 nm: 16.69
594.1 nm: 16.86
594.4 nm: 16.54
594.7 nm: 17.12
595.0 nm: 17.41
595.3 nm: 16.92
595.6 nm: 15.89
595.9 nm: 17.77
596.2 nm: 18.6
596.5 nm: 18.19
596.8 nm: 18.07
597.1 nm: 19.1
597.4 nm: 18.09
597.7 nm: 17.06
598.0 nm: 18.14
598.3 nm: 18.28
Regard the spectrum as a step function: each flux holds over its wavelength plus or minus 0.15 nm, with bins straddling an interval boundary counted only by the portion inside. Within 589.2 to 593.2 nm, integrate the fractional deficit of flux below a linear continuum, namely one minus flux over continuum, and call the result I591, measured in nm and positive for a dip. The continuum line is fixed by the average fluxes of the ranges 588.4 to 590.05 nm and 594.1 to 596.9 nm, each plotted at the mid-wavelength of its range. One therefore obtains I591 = -0.34 nm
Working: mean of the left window 14.7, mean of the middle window 16.9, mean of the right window 17.3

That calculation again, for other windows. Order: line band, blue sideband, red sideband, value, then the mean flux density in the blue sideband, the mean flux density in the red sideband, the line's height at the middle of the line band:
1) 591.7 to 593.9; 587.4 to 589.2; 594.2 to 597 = -0.08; 16.4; 17.4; 17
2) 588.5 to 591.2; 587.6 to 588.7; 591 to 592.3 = 0.21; 17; 17.4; 17.2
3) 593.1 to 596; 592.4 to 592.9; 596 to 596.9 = 0.12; 17.5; 18.3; 17.9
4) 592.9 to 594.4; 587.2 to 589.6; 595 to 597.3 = -0.03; 16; 17.8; 17.2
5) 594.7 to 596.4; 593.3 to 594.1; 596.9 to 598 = 0.04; 17.4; 18.1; 17.7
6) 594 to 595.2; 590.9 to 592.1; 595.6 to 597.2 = 0.06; 17.4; 18.1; 17.8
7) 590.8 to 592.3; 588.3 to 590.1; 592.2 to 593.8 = -0.07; 14.8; 17.9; 16.7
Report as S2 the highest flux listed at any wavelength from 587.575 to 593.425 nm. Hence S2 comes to 18.63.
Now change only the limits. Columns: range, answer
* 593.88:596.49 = 18.6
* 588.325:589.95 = 16.19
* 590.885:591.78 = 17.79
